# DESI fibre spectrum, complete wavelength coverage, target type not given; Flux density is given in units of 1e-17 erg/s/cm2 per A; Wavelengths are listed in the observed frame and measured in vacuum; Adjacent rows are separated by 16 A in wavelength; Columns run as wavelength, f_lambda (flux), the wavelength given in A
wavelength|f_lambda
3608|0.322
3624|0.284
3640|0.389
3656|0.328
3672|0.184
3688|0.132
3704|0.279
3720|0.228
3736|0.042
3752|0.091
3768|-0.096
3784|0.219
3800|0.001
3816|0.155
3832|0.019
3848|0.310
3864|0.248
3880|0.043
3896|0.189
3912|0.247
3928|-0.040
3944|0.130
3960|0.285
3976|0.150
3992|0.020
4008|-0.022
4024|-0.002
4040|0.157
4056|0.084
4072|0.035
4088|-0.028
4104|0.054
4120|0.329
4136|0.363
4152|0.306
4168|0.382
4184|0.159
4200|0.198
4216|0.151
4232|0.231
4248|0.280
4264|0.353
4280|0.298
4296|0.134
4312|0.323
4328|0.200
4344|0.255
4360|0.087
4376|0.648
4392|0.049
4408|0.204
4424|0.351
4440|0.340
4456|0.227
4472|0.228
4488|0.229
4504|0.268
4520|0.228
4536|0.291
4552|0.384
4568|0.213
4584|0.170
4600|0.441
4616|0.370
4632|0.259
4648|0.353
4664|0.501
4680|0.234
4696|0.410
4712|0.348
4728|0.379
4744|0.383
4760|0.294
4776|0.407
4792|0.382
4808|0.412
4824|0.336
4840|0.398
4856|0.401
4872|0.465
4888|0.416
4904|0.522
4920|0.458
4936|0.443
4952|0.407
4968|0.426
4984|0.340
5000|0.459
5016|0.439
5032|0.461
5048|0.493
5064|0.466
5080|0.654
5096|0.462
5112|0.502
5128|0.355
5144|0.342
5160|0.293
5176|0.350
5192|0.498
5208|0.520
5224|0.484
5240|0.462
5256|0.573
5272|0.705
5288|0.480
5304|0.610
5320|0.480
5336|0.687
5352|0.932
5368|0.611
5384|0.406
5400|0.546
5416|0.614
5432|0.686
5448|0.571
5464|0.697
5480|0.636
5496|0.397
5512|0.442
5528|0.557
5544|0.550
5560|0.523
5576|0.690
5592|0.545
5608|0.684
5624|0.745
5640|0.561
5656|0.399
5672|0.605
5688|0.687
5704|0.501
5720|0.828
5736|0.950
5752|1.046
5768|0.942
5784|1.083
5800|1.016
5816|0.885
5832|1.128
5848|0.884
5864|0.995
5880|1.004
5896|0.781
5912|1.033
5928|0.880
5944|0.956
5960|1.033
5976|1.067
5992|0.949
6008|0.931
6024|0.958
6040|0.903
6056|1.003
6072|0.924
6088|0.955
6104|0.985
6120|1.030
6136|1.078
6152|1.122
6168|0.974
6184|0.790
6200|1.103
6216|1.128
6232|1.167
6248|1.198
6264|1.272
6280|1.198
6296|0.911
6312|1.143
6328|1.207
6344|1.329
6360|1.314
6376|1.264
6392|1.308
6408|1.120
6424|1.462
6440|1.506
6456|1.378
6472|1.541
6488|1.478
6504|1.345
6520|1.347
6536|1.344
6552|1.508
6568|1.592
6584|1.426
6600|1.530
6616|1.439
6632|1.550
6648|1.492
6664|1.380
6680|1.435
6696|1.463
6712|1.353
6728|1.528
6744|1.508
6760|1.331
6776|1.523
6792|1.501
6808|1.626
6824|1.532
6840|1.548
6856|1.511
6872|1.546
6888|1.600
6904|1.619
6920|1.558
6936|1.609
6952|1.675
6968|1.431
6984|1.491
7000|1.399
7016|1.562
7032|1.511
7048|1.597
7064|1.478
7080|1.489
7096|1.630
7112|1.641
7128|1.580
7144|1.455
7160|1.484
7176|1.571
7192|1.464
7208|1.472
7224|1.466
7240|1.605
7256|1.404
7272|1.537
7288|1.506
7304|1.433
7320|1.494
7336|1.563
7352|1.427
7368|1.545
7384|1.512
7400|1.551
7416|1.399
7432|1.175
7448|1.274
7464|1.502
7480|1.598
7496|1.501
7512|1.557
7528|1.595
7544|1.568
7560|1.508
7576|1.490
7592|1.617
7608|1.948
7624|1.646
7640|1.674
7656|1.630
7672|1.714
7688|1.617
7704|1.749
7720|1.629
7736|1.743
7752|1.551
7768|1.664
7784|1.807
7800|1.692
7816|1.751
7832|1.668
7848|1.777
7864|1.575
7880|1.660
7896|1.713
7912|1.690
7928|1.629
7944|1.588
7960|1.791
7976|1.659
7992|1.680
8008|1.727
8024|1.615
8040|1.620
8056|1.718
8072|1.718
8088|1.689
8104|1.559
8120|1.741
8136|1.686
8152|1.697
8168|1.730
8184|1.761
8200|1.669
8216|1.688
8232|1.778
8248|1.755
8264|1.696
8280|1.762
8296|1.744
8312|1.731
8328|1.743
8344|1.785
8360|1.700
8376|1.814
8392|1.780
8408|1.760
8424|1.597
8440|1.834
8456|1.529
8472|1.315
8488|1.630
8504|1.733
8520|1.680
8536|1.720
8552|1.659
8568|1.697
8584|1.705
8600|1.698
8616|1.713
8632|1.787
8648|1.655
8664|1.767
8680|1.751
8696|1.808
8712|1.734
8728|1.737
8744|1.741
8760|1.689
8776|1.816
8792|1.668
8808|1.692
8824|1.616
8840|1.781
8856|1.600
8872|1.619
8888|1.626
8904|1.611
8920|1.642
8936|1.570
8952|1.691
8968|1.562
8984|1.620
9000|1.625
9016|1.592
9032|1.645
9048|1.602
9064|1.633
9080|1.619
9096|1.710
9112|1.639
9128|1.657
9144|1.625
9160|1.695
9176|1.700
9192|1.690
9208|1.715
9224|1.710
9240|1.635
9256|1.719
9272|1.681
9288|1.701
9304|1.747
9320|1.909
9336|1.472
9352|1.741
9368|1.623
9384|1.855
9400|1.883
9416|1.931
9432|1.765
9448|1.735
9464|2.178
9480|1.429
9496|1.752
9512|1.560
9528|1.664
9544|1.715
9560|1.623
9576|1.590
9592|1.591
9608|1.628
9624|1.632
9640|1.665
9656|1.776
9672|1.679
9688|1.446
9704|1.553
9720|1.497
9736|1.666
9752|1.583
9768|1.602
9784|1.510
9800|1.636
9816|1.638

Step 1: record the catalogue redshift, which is 0.44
